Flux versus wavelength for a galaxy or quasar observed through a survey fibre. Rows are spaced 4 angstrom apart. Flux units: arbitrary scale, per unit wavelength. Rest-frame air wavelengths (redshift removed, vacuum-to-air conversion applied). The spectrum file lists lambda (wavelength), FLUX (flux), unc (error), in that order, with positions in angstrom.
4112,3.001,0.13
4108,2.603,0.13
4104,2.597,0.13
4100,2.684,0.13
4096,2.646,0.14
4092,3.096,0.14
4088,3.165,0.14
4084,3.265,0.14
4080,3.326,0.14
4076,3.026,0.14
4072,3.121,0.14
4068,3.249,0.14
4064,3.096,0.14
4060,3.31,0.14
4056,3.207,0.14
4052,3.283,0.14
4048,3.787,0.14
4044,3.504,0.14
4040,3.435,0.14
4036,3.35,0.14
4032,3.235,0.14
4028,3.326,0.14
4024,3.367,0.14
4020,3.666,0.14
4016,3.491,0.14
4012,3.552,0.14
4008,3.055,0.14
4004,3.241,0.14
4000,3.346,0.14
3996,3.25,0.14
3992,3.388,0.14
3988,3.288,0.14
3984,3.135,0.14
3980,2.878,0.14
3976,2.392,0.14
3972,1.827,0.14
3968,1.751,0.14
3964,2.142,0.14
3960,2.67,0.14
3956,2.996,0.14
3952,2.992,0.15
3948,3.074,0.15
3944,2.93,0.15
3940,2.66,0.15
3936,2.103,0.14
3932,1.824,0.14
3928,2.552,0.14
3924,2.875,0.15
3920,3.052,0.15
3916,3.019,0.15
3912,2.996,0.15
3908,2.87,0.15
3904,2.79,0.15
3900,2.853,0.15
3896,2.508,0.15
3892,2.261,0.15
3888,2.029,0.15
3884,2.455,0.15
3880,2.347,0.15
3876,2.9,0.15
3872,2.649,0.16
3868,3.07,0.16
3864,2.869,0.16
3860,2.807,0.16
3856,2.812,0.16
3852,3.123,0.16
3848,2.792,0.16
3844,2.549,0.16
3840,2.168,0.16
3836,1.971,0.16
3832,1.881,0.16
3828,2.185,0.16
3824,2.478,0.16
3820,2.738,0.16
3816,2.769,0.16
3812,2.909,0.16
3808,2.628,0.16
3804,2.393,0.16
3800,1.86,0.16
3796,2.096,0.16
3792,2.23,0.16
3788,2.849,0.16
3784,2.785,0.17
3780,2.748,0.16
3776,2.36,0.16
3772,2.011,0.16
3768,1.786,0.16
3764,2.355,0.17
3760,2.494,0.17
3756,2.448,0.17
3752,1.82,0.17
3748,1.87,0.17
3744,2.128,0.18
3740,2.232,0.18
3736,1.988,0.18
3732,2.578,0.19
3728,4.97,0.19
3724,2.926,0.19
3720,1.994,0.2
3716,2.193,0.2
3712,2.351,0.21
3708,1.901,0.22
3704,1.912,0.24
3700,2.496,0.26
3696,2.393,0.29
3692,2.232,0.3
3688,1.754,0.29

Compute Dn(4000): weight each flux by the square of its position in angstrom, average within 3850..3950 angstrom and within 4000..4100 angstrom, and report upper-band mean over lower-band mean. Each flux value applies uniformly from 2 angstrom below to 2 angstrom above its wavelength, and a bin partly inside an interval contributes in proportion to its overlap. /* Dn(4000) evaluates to 1.3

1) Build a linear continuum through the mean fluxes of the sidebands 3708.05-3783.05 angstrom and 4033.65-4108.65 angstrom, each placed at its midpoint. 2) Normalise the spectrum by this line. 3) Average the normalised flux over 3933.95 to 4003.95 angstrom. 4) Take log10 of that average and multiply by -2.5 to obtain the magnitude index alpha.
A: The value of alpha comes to 0.06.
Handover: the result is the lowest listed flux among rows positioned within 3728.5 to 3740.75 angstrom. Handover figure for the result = 1.988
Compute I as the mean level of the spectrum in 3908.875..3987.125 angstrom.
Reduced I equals 2.64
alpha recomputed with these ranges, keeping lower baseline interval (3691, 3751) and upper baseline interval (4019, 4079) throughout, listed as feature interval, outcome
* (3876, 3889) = 0.19 mag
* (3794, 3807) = 0.22 mag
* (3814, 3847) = 0.15 mag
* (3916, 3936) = 0.16 mag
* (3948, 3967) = 0.14 mag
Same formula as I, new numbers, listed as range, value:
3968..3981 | 2.23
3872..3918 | 2.64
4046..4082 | 3.27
